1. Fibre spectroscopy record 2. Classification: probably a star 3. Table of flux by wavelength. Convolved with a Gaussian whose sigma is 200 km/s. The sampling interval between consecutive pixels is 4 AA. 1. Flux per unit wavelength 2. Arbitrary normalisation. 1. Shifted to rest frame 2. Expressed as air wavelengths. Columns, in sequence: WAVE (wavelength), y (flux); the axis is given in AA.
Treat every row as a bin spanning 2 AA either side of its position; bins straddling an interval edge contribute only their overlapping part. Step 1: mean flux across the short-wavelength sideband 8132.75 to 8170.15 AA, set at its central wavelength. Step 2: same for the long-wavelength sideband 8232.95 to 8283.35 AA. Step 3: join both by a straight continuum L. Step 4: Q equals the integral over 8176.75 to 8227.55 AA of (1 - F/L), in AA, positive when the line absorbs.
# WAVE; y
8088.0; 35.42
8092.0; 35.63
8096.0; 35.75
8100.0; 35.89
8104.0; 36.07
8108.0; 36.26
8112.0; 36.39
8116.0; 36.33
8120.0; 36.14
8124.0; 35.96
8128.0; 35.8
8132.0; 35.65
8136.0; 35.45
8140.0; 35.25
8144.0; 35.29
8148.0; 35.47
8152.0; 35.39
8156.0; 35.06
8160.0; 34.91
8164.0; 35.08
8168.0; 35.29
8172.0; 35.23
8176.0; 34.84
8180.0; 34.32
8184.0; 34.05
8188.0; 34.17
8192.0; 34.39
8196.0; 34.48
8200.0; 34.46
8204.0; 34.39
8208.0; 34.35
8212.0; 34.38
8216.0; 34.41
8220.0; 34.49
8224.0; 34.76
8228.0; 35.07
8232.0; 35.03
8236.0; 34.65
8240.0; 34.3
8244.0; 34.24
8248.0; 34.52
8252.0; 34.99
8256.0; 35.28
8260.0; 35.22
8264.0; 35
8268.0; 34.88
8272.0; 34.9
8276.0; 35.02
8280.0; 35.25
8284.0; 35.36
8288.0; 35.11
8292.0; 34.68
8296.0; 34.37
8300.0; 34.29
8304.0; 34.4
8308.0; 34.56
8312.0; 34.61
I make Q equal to 0.9 AA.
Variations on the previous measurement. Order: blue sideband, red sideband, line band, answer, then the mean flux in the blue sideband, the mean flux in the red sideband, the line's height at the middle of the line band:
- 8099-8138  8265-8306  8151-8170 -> 0.30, 36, 34.8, 35.7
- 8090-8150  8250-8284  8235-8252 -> 0.35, 35.8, 35.1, 35.2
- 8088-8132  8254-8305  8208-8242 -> 0.61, 36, 34.9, 35.3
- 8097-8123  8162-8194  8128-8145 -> 0.05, 36.2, 34.7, 35.6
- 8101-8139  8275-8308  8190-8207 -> 0.48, 36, 34.8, 35.4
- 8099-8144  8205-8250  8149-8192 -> 0.55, 35.9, 34.6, 35.3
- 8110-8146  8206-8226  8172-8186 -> 0.21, 35.8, 34.5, 35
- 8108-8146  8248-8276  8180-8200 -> 0.65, 35.8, 35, 35.4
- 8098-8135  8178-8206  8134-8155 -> 0.03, 36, 34.3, 35.4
